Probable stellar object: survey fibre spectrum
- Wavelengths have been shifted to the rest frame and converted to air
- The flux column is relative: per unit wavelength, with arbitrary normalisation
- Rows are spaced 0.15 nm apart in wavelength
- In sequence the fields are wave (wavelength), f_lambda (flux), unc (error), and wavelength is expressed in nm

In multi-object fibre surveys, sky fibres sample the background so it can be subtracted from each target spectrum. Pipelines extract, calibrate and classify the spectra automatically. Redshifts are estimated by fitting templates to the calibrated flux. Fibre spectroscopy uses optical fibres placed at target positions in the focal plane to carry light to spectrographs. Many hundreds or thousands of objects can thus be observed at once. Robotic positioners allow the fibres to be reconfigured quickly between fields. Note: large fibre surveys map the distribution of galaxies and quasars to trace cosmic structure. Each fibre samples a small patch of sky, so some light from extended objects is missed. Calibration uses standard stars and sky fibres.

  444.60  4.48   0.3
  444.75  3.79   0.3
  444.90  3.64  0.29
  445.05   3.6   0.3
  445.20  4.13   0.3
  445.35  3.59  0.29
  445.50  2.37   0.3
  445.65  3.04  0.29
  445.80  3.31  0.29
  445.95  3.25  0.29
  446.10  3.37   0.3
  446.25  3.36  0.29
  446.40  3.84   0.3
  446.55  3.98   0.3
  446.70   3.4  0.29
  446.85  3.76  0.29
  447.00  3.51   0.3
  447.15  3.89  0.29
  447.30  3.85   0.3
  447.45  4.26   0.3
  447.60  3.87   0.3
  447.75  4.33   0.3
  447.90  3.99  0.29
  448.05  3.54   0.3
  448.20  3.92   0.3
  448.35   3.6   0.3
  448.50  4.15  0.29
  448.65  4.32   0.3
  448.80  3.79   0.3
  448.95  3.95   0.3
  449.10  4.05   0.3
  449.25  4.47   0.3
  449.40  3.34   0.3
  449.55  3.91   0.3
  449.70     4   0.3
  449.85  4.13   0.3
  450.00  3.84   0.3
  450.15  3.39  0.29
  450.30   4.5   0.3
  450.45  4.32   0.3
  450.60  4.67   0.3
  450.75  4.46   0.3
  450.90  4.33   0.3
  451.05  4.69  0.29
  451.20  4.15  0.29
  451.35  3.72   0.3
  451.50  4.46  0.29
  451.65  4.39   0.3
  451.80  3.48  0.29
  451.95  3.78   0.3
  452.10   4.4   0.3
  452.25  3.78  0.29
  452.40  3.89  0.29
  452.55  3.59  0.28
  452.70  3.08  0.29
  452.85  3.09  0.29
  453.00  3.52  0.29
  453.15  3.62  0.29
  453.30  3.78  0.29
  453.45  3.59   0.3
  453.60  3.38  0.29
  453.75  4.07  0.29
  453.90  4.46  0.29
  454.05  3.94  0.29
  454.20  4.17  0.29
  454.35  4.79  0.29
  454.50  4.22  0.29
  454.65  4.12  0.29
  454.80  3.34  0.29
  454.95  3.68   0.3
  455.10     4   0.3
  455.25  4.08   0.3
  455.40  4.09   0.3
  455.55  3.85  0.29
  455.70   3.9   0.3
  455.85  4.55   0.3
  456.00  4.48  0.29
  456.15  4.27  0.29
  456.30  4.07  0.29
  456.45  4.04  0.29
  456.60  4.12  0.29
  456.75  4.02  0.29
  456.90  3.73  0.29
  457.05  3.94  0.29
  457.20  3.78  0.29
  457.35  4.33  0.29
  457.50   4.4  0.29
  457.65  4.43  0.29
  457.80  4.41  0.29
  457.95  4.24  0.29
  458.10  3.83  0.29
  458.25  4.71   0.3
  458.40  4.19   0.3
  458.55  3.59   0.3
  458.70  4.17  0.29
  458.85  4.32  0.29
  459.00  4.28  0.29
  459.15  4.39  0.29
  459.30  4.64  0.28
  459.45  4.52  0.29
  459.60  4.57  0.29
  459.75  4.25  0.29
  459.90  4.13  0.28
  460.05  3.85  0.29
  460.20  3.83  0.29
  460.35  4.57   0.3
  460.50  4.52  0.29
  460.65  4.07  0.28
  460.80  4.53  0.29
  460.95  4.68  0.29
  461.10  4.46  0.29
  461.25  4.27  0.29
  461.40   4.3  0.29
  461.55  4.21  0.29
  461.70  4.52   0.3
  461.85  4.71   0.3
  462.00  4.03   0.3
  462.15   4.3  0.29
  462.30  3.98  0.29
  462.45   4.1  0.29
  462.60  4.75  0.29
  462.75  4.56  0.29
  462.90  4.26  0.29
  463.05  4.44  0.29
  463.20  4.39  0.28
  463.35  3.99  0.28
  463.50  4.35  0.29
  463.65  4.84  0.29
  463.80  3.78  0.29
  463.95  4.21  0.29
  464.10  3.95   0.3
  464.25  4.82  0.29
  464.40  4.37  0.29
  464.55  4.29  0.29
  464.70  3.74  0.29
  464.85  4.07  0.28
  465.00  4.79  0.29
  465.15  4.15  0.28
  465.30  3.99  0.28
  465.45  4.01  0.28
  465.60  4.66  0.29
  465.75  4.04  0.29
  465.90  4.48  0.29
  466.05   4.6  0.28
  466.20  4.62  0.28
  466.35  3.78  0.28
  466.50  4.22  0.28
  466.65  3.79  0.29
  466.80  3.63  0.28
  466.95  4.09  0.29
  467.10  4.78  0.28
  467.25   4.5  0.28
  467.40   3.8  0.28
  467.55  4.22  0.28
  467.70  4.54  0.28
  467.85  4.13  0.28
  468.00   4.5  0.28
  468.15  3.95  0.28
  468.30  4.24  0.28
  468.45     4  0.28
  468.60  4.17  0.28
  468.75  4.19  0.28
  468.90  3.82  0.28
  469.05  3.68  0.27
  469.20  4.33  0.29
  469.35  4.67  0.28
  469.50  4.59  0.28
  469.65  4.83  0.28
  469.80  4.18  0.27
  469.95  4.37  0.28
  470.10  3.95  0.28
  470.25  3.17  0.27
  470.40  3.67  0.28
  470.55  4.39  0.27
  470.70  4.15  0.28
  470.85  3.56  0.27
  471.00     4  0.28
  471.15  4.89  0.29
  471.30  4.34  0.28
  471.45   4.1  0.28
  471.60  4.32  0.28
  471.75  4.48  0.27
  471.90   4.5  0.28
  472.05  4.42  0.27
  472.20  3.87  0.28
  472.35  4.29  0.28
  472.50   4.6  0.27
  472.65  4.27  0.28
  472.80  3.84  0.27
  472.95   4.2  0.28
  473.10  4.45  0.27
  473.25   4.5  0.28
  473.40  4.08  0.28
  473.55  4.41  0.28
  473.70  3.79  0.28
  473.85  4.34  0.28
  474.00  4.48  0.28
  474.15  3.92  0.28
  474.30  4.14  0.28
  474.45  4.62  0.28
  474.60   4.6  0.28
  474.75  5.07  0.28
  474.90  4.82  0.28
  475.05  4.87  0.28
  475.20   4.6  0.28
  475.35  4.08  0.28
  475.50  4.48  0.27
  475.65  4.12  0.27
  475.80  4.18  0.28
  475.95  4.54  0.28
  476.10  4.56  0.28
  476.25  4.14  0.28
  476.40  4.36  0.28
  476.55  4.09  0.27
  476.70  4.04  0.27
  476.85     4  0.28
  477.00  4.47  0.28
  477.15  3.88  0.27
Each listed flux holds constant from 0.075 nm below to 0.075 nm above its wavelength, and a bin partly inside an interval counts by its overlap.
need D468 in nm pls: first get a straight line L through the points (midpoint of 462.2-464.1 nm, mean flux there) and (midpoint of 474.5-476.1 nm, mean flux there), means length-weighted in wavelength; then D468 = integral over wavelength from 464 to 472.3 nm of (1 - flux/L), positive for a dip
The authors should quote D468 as 0.348 nm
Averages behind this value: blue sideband 4.29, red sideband 4.54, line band 4.21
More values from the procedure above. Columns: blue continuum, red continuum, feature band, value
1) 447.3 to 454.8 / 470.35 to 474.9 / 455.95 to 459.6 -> -0.12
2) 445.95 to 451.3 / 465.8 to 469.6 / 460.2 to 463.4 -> -0.17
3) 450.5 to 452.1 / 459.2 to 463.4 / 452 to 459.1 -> 0.44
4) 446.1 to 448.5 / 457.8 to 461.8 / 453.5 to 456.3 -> 0.02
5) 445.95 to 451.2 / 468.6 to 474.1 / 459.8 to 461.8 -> -0.10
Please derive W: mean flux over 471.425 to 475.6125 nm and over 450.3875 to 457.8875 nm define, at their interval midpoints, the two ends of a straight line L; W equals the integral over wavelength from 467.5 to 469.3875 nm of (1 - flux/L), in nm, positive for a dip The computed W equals 0.04 nm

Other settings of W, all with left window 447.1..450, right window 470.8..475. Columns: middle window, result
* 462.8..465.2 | -0.05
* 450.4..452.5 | -0.09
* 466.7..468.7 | 0.03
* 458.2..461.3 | -0.13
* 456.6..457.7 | 0.00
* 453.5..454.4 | -0.01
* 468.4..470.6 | 0.07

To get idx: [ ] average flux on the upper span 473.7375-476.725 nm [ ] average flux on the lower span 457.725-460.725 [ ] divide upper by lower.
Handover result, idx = 1.0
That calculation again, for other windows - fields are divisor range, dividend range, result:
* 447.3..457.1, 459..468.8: 1.07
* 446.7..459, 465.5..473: 1.05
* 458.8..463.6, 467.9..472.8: 0.97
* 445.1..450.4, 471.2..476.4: 1.15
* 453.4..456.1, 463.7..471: 1.03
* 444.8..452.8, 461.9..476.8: 1.11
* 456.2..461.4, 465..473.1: 0.99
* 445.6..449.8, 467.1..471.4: 1.10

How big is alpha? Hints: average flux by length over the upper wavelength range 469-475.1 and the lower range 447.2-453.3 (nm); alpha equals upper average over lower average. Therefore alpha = 1.08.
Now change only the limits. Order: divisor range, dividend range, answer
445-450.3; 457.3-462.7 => 1.15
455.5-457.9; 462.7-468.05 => 1.03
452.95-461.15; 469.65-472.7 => 1.01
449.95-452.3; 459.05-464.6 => 1.04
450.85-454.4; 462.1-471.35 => 1.08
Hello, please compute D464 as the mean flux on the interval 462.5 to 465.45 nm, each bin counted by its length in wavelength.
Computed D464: 4.29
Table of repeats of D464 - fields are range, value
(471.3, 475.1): 4.36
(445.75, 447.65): 3.67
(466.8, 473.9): 4.21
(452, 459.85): 4.05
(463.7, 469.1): 4.19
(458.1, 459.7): 4.31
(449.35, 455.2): 3.95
